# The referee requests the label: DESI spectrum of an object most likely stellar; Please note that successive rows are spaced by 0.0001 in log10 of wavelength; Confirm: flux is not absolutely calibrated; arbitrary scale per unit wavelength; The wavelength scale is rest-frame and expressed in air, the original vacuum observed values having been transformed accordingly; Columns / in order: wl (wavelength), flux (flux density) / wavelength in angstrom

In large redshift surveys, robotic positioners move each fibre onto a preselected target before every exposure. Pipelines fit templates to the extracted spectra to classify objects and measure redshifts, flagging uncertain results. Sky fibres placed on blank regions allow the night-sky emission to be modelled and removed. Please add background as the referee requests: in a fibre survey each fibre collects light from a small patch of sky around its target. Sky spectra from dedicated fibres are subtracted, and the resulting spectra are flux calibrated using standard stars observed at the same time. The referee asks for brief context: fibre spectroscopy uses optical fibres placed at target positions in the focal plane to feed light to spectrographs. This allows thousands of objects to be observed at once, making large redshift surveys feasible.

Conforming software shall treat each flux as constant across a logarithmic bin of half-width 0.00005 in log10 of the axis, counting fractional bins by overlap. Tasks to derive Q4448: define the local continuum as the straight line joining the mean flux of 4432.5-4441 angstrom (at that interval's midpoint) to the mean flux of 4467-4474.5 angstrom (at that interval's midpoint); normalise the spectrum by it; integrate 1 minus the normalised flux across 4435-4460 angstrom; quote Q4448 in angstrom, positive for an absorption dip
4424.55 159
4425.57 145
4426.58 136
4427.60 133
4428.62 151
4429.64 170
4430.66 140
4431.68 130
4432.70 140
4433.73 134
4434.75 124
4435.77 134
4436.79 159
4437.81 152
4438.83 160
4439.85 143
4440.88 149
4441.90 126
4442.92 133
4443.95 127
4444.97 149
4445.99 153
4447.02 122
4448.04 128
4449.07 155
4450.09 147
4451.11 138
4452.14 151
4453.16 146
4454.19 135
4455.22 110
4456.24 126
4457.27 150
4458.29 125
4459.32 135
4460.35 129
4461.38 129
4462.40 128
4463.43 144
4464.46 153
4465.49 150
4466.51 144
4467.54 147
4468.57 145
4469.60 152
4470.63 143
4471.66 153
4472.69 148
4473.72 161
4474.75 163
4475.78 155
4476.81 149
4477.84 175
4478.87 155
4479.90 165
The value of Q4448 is 1.1 angstrom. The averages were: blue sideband 144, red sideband 150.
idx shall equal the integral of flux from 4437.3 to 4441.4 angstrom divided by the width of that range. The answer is 151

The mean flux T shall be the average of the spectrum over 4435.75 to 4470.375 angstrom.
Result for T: 141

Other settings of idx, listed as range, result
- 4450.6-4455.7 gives 136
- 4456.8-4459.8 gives 137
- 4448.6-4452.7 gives 148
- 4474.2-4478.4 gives 161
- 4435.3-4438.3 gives 149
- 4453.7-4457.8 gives 130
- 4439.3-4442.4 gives 140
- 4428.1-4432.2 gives 148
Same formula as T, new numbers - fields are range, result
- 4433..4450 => 141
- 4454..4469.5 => 137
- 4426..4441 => 144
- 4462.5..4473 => 147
